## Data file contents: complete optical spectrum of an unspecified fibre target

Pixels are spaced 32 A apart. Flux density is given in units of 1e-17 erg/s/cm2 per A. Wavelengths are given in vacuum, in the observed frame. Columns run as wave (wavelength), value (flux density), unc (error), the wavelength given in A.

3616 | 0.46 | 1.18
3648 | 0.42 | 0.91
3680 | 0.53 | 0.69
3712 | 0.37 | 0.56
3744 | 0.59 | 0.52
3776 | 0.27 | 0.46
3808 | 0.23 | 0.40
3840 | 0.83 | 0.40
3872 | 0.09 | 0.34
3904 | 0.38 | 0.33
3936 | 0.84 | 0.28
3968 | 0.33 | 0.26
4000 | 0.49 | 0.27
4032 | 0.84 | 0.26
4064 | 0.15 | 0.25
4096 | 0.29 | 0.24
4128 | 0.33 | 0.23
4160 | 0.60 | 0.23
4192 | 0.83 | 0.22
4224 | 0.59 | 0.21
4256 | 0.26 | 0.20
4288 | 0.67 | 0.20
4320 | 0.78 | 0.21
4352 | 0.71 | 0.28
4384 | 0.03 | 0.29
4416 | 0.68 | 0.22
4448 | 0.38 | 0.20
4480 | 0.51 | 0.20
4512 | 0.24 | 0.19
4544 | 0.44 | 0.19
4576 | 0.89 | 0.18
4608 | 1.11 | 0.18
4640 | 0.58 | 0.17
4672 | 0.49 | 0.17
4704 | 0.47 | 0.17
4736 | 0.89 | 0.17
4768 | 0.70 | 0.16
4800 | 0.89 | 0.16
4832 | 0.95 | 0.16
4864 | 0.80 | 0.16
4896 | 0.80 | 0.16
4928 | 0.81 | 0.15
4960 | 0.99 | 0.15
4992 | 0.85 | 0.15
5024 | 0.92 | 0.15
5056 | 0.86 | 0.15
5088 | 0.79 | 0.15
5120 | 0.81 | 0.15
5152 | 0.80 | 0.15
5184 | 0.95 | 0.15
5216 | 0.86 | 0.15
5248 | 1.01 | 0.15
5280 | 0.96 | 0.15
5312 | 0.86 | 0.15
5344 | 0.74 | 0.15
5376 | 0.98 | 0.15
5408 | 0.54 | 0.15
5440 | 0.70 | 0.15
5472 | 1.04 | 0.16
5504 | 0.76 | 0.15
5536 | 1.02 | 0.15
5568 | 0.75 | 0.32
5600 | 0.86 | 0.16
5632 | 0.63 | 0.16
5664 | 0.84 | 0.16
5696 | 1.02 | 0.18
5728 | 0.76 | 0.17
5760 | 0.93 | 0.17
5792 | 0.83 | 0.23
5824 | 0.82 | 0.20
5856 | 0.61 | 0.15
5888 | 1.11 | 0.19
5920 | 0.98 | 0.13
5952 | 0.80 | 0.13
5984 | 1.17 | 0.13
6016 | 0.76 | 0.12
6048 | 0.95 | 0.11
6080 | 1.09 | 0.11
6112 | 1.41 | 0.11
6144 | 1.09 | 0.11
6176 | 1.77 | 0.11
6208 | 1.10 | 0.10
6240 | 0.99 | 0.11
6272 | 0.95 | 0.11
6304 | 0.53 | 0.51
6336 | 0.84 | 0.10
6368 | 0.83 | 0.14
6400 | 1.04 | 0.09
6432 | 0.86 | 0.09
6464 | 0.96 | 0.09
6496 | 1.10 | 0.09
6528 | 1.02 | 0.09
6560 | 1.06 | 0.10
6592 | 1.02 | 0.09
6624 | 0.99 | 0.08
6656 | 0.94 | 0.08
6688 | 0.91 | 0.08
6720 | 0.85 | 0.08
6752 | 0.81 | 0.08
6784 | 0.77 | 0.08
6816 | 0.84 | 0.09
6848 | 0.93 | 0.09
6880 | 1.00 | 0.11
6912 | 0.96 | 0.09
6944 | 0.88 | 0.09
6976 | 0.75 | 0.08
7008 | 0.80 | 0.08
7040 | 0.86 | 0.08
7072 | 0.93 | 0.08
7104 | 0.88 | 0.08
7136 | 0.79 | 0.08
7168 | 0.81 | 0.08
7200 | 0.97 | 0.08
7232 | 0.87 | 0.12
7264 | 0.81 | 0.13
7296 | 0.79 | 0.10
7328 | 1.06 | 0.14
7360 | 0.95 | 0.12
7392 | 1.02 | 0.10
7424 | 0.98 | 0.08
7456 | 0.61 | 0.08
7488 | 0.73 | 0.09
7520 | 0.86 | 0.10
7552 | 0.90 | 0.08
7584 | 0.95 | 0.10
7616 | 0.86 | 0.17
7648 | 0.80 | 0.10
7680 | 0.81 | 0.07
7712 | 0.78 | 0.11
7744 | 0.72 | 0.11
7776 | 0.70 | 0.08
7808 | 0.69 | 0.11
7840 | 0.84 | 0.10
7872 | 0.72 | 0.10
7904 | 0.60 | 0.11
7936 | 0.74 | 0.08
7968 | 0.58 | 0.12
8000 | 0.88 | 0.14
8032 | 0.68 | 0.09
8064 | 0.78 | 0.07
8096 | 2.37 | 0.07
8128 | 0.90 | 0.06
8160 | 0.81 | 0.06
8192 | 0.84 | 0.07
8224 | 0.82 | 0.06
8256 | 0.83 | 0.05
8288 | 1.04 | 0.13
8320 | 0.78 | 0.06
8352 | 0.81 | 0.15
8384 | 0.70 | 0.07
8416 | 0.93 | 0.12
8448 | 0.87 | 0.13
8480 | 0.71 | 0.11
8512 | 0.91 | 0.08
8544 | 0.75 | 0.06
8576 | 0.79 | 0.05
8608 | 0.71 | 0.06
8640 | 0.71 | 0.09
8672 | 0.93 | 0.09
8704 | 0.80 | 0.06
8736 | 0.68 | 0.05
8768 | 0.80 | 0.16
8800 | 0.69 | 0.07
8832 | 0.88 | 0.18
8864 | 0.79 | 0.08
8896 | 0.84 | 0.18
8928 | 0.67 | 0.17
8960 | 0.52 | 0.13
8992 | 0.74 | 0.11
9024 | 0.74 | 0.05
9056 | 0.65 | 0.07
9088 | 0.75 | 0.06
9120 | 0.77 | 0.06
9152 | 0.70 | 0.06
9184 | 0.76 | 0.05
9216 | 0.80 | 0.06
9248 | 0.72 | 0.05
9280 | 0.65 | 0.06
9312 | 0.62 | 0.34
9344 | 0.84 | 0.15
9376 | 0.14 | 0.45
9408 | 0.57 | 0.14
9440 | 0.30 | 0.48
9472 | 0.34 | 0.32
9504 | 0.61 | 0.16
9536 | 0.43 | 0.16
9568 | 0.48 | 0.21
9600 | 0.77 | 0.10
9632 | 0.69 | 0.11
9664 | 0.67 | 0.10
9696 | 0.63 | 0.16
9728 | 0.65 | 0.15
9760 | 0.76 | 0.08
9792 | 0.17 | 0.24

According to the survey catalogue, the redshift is 0.232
